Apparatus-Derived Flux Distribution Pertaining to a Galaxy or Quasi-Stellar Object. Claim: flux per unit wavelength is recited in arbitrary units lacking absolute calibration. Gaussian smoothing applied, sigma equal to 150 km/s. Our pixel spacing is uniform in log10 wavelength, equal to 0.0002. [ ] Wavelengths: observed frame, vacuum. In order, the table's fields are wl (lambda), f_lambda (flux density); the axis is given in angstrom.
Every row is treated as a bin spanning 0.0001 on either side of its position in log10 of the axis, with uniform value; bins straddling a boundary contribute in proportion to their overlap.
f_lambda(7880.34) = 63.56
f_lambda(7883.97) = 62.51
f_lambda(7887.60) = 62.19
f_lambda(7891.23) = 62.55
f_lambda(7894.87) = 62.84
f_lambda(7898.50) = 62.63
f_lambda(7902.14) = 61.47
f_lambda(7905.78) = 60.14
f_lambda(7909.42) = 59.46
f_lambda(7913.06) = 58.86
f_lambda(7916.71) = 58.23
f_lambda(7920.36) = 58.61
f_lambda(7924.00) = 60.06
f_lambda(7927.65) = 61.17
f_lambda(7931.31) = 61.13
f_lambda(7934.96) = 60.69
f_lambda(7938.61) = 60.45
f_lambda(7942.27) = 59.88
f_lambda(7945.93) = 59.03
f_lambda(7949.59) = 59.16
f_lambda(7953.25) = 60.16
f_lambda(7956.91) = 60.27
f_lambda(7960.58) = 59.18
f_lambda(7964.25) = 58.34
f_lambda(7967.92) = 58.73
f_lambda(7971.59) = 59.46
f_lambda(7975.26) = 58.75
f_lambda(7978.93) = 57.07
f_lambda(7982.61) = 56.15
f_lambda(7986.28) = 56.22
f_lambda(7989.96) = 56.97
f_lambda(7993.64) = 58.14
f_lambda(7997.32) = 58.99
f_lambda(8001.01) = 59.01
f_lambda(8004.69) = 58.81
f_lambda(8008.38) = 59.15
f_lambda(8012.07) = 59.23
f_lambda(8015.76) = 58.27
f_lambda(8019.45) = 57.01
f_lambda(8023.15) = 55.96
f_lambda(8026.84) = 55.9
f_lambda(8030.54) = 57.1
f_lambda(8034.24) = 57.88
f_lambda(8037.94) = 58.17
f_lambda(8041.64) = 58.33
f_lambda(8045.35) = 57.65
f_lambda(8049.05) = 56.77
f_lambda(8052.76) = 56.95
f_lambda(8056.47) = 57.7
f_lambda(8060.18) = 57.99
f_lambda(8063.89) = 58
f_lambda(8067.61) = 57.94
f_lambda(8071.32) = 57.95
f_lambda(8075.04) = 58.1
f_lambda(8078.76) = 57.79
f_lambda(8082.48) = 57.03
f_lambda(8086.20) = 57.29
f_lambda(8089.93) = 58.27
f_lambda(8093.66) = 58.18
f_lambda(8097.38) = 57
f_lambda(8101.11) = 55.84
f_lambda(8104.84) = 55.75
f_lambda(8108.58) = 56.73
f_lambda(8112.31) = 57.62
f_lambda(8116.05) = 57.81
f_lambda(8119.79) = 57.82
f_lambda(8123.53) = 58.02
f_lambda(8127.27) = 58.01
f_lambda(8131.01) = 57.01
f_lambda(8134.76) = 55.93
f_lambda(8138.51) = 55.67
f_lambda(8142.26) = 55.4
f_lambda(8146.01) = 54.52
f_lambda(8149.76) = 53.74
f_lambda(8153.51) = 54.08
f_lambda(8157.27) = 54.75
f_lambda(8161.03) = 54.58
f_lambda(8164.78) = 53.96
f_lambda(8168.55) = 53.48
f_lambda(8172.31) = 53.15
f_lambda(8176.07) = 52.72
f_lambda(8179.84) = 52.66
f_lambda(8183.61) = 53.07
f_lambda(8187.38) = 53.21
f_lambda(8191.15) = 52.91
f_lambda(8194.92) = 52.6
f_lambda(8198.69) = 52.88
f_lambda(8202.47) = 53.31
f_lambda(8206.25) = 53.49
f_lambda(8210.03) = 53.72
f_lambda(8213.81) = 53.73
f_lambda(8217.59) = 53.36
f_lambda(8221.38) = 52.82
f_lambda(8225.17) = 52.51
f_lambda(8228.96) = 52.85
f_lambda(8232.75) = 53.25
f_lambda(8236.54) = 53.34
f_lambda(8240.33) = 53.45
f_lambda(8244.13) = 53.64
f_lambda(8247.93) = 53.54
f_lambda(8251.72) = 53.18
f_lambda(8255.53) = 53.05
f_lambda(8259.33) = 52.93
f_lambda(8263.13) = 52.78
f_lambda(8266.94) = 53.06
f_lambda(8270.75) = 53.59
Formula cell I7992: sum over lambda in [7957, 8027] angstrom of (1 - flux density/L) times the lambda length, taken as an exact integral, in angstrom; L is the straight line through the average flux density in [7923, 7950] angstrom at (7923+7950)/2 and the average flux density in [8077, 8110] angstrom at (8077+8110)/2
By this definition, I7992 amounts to 1.3 angstrom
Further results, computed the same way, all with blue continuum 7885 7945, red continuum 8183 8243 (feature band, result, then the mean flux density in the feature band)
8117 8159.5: -0.68 angstrom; 55.9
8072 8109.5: -0.66 angstrom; 57.2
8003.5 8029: 0.17 angstrom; 57.7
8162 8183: 0.36 angstrom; 53.2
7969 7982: 0.20 angstrom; 58.2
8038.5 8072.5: -0.35 angstrom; 57.7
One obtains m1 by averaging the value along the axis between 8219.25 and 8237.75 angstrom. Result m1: 52.9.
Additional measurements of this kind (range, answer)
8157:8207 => 53.3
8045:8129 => 57.5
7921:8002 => 59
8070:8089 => 57.6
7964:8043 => 57.9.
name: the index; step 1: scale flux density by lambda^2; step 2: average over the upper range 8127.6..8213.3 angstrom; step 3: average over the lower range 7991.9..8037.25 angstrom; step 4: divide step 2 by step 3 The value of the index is 0.97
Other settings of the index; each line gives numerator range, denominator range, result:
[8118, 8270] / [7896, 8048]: 0.97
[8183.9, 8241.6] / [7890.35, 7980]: 0.95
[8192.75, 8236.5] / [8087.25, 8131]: 0.95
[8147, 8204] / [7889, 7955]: 0.94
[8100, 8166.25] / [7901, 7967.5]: 0.98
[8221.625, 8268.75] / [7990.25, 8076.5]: 0.97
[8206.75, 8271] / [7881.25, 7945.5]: 0.95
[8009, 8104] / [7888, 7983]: 0.99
